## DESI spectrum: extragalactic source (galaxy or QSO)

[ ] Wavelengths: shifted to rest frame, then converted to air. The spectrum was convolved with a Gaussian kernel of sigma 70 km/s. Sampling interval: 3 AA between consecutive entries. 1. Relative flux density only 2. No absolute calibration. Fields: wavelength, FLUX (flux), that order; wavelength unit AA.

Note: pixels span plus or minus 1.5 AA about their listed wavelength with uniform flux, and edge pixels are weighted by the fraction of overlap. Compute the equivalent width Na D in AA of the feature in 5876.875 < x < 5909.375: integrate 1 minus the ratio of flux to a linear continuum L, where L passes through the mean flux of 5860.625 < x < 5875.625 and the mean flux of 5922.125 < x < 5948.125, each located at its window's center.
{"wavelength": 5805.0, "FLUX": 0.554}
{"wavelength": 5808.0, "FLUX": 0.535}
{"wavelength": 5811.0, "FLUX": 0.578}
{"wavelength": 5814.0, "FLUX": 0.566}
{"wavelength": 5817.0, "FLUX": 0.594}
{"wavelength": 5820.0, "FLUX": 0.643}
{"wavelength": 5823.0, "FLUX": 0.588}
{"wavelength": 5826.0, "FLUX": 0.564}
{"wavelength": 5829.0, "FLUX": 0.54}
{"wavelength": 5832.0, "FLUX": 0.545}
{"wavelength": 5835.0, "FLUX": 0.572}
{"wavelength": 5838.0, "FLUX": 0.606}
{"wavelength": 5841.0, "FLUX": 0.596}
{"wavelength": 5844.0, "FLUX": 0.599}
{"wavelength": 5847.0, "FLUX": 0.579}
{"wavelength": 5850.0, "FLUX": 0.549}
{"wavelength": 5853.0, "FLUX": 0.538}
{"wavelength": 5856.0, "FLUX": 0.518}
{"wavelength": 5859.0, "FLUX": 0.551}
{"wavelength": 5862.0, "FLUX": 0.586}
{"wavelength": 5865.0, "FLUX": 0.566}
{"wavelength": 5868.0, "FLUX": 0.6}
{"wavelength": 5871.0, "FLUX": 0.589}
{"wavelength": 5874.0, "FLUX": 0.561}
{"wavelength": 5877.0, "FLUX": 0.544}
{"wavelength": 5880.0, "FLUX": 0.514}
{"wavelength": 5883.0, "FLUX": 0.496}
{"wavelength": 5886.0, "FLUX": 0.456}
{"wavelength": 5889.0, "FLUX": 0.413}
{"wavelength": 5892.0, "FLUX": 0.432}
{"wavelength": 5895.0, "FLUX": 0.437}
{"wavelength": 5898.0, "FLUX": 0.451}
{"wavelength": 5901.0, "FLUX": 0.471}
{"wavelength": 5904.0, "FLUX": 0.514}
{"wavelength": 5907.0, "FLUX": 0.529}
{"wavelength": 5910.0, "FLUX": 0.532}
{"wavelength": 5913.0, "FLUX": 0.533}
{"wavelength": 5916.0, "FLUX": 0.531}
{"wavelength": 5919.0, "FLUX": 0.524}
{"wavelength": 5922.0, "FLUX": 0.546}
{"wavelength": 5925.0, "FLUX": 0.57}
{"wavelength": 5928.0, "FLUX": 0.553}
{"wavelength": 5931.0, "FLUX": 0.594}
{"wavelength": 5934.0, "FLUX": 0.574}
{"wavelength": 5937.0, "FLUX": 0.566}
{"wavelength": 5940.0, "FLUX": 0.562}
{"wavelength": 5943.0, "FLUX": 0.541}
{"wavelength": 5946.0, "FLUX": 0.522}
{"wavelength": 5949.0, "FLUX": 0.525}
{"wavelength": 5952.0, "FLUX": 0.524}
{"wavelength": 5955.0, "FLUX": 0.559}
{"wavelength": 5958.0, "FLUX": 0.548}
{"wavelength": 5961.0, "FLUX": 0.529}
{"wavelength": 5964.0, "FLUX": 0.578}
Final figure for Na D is 5.4 AA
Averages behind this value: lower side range 0.58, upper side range 0.559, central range 0.477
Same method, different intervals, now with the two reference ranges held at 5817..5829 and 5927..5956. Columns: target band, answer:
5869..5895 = 3.3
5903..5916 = 0.8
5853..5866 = 0.6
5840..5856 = 0.4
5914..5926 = 0.4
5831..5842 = 0.1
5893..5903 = 2.0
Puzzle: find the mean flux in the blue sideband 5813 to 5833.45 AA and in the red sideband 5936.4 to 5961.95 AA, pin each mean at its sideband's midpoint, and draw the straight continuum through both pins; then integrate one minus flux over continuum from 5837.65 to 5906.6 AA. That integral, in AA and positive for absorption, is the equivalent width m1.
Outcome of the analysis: 4.4 AA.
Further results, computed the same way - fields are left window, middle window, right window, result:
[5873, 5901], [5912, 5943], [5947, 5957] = -2.50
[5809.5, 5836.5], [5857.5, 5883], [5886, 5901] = -3.96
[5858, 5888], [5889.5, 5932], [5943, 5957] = 2.11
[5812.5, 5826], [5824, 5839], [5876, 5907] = 0.23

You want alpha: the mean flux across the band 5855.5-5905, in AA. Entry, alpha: 0.512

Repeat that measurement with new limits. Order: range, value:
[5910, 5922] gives 0.532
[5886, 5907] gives 0.459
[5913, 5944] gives 0.555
